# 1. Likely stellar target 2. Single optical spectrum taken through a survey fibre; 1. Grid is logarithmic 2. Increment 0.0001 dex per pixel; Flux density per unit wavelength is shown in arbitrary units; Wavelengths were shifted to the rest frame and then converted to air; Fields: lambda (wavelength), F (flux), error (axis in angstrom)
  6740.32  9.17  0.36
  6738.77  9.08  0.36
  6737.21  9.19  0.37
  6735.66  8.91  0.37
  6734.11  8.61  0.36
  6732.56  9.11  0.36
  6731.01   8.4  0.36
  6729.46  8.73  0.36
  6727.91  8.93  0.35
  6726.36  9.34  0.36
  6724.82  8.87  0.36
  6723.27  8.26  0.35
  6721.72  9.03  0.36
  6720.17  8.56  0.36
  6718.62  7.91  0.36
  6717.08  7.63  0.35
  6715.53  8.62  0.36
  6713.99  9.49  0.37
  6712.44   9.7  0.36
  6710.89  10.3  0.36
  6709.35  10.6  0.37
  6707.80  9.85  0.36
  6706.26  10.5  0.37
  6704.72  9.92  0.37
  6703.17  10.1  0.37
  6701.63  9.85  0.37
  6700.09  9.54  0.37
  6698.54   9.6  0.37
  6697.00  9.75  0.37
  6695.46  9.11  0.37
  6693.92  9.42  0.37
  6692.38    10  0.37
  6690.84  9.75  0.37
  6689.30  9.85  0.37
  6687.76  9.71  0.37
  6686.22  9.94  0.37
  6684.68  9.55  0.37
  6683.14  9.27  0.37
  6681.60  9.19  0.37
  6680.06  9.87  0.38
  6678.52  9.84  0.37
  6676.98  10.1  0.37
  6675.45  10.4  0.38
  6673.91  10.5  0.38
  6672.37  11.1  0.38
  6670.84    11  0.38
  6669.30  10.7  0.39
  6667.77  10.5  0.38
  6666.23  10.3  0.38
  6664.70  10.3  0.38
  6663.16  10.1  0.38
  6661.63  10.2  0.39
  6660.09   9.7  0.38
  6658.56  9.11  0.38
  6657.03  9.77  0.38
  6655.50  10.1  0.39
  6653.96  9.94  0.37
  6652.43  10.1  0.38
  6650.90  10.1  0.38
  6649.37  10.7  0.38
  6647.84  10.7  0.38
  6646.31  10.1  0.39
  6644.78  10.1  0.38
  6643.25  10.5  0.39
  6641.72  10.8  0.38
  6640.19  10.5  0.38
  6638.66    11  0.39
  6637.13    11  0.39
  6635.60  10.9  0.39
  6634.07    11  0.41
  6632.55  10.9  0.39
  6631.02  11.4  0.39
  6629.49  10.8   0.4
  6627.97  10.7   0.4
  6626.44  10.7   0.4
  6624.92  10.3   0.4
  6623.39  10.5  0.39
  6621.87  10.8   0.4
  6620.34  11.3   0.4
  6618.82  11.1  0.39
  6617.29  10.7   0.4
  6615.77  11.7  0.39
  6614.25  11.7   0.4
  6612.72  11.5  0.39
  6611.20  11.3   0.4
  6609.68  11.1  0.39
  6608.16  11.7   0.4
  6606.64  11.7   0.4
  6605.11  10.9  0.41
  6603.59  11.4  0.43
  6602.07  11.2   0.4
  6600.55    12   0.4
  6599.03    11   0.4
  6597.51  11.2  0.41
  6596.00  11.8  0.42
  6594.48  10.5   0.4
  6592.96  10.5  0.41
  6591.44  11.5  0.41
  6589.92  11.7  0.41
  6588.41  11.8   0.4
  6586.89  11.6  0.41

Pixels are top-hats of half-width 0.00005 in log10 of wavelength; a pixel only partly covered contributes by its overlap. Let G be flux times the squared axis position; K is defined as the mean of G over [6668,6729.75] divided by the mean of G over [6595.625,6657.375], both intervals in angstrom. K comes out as 0.90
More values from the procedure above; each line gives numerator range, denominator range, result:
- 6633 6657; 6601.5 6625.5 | 0.95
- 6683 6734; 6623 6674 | 0.91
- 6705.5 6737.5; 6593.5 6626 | 0.84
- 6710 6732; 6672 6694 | 0.91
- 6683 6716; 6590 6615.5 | 0.89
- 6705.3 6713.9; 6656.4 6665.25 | 1.04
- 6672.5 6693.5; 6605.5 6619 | 0.89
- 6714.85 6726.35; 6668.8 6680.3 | 0.82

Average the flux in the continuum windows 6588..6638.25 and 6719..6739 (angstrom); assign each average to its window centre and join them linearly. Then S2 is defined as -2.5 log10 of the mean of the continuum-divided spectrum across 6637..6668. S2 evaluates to 0.01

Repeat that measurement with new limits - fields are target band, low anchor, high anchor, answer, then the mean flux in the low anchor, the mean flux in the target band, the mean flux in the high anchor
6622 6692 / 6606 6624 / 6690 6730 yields 0.012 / 11.3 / 10.3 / 9.37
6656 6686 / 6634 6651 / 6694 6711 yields 0.021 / 10.6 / 10.1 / 9.89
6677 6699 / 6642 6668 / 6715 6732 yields -0.030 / 10.1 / 9.65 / 8.58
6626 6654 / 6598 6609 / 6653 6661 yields -0.039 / 11.4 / 10.6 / 9.74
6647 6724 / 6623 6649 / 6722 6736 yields -0.013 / 10.7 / 9.8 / 8.8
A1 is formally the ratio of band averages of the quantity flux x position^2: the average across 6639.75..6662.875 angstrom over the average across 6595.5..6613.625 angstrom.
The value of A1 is 0.9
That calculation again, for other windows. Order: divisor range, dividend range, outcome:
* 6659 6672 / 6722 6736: 0.87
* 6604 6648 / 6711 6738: 0.83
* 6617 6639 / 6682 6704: 0.91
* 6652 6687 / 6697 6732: 0.93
